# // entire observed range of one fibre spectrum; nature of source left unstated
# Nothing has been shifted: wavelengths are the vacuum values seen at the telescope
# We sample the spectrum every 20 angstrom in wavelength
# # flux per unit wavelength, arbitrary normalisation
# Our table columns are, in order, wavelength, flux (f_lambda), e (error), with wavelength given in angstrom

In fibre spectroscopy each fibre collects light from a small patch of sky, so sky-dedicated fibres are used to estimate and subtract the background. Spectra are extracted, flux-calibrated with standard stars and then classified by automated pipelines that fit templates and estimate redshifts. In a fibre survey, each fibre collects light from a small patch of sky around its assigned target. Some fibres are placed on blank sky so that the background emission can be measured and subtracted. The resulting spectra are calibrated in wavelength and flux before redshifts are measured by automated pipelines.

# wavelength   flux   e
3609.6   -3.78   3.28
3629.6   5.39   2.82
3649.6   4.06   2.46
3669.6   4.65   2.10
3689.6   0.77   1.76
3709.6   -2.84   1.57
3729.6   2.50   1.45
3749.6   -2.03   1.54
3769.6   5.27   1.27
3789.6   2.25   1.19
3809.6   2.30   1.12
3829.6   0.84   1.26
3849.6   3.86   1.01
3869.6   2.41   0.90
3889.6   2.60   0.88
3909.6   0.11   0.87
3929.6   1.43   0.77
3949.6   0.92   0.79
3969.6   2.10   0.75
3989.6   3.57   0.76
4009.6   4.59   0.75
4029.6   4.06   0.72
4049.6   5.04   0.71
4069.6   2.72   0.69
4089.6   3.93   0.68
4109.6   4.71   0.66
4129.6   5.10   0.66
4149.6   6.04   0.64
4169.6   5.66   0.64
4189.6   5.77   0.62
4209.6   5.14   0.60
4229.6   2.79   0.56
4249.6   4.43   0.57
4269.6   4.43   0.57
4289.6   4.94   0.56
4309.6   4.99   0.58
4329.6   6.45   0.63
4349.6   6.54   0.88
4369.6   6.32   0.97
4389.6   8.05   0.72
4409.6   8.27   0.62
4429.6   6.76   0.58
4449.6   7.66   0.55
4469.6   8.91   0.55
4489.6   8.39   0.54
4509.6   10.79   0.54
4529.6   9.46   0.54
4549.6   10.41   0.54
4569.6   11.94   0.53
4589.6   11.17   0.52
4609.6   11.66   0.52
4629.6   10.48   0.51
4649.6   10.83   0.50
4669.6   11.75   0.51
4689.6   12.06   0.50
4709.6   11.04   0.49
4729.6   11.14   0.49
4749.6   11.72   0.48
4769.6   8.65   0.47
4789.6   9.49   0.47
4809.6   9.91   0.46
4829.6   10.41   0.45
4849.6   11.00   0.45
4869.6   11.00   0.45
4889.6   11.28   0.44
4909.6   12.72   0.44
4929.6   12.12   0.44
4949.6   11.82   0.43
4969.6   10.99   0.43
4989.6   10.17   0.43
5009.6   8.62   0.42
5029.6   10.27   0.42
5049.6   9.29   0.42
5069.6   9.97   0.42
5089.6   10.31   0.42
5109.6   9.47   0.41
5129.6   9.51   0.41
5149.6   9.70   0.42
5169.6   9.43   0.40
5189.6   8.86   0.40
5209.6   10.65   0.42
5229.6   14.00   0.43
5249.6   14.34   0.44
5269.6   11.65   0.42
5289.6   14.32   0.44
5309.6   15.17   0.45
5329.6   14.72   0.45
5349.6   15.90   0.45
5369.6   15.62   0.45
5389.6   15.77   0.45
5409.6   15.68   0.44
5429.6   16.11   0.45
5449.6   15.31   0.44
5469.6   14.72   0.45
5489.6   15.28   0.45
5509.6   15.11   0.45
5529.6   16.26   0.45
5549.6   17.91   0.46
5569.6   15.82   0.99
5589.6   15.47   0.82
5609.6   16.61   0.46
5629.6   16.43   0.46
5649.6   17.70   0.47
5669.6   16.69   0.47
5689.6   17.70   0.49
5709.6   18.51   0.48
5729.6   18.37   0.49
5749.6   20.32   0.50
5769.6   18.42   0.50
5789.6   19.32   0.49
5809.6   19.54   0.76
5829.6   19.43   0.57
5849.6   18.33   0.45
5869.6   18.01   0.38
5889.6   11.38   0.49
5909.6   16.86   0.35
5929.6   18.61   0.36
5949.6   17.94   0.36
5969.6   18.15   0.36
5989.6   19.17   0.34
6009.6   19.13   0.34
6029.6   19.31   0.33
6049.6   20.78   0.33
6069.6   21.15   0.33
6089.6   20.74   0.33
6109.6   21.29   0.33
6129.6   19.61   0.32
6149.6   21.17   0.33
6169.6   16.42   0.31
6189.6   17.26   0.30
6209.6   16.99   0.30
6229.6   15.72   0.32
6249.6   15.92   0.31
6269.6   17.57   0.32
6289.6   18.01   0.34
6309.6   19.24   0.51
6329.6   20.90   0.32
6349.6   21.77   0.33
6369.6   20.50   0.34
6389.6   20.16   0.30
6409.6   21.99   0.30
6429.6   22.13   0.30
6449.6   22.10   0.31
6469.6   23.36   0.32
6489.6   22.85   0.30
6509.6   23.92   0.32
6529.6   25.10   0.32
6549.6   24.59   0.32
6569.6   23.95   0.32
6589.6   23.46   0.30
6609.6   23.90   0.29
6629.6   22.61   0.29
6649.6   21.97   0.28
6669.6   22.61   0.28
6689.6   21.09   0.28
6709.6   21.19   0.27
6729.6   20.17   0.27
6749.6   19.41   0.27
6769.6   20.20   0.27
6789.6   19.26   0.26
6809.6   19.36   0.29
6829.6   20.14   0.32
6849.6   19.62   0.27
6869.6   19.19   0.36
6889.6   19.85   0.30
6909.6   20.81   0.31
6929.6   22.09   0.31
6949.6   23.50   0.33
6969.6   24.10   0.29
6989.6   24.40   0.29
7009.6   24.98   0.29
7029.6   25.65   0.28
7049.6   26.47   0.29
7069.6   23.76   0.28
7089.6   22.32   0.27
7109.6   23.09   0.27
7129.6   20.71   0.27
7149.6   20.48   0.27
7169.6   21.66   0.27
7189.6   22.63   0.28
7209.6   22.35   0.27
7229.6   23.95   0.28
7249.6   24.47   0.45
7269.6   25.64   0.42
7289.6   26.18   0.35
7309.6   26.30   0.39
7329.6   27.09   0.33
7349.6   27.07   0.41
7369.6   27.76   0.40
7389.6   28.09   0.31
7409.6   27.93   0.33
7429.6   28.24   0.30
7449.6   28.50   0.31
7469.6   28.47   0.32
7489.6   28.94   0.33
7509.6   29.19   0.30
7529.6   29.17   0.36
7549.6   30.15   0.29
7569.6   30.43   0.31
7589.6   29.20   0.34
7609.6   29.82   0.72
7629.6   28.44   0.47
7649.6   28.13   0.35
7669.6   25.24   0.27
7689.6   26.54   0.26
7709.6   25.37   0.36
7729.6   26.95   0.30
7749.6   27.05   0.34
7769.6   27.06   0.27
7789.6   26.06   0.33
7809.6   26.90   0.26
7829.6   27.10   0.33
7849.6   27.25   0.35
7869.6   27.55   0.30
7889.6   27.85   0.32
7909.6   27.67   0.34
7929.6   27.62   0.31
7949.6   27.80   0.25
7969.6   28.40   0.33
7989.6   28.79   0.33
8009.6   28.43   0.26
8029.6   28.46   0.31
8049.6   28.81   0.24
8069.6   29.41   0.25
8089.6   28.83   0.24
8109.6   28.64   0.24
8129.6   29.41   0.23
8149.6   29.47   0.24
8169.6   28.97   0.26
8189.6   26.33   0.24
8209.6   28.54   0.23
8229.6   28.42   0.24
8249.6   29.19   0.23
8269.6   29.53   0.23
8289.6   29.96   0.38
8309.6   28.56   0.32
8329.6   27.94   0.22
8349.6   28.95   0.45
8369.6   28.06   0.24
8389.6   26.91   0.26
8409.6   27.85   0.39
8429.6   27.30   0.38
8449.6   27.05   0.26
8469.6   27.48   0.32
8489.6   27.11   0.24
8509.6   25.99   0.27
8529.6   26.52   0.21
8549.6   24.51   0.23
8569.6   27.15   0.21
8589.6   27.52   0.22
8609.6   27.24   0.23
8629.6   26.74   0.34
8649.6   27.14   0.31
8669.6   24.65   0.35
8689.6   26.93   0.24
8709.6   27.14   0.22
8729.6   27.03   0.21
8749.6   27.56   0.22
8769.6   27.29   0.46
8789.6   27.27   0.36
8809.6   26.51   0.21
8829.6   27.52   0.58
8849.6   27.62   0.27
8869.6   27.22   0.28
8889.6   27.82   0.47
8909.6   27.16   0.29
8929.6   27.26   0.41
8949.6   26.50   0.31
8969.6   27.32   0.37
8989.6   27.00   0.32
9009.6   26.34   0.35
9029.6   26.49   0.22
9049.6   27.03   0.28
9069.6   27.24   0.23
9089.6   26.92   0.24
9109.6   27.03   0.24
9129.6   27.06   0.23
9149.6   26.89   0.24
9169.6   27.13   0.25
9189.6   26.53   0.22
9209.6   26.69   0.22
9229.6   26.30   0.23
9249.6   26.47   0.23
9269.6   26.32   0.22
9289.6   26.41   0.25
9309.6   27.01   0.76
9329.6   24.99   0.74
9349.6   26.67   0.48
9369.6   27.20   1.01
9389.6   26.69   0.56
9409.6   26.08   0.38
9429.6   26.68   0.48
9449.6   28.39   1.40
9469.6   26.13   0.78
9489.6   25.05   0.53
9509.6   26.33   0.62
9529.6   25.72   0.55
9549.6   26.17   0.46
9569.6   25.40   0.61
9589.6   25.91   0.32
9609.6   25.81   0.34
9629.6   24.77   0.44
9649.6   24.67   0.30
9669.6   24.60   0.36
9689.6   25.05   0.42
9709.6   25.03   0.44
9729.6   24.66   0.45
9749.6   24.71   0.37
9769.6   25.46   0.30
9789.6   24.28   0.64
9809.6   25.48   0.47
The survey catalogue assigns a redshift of 0.00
